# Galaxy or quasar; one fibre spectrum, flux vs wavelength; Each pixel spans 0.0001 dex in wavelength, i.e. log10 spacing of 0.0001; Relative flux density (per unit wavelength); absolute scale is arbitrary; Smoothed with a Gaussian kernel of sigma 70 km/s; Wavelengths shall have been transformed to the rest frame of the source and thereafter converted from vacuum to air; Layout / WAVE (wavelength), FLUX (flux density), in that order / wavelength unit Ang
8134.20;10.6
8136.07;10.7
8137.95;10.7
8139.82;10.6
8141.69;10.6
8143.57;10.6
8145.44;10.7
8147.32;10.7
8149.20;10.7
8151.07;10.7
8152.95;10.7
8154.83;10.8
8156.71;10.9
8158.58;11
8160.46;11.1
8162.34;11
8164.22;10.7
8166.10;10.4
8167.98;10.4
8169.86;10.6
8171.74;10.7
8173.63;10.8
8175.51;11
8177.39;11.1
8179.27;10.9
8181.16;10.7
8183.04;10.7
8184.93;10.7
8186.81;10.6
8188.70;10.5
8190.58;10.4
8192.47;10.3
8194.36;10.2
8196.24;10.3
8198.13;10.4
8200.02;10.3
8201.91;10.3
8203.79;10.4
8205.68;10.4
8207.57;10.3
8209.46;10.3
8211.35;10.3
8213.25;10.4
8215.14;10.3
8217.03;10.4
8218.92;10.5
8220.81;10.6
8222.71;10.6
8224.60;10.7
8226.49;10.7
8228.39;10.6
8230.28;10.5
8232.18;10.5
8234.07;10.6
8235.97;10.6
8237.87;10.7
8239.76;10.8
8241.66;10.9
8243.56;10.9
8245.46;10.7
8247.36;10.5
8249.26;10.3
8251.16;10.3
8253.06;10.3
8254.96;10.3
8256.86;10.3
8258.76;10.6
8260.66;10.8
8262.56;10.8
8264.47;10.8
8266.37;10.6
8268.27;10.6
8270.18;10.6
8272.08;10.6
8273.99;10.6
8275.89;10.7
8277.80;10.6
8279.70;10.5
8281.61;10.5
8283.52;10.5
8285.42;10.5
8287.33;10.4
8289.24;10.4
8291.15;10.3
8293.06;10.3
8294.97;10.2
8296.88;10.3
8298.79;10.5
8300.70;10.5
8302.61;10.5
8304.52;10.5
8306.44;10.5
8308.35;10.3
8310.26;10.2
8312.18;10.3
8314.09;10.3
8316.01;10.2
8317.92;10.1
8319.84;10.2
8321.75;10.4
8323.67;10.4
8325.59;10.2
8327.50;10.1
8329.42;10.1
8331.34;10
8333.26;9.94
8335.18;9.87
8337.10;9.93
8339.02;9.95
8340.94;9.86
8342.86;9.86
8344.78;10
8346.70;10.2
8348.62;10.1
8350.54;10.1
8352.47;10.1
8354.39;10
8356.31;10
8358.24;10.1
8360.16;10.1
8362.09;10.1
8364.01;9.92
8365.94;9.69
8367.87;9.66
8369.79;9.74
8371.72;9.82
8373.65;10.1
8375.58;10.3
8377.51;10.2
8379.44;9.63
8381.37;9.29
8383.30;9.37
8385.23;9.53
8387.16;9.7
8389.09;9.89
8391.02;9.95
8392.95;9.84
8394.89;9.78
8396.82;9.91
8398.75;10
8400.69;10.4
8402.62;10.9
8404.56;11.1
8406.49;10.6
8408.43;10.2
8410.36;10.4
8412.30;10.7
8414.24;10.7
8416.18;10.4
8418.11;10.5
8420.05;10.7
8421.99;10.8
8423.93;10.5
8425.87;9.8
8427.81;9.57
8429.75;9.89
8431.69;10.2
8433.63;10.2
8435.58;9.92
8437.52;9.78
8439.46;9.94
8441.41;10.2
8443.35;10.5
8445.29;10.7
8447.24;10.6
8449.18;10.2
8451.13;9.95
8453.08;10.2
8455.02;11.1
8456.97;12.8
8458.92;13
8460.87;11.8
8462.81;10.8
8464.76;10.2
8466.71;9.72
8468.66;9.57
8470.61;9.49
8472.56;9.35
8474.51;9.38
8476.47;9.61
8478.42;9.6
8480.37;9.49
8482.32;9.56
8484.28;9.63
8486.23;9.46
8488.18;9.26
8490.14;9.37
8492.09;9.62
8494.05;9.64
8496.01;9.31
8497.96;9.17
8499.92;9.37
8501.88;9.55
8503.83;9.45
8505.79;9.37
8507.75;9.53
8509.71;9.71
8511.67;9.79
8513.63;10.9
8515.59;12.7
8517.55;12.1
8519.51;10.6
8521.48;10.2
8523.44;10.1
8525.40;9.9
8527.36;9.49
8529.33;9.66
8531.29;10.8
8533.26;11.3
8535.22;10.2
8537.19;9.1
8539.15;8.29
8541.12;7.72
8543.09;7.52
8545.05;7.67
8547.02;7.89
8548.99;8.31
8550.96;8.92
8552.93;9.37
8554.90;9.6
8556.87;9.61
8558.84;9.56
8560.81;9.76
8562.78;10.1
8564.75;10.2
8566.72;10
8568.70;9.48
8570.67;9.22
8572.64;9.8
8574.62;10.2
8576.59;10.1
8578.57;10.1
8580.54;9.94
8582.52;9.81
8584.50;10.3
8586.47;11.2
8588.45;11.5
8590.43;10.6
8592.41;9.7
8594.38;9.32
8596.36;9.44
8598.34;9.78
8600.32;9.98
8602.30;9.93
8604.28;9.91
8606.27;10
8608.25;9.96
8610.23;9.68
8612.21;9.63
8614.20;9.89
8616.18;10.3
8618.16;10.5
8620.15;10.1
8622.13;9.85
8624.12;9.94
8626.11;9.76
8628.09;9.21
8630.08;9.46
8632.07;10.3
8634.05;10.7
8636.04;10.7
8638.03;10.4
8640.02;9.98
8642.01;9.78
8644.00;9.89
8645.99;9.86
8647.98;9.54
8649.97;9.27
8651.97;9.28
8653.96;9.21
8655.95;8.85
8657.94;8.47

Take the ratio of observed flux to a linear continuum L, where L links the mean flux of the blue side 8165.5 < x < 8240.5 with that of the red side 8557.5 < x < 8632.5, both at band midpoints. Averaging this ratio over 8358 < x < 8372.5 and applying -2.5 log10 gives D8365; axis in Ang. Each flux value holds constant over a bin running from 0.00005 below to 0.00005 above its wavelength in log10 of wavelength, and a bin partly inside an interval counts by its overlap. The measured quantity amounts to 0.045 mag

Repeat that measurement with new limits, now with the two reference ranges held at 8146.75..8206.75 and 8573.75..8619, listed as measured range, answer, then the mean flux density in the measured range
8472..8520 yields 0.042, 9.82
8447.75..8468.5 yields -0.067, 10.9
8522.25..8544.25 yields 0.078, 9.46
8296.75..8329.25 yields 0.014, 10.3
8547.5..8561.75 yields 0.099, 9.25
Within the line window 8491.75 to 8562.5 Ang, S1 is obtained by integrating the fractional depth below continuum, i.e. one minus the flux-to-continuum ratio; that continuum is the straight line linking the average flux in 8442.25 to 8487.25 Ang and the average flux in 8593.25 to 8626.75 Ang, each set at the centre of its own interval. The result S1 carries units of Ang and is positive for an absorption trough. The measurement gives 3.6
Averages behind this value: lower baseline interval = 10.3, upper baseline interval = 9.88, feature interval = 9.61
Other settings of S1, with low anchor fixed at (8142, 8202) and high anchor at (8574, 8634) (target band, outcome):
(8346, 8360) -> 0.4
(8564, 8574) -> 0.3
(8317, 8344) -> 0.9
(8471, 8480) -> 0.6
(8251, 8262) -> 0.1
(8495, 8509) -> 1.1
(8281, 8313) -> 0.2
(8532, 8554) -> 2.9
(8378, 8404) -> 1.1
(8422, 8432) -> 0.2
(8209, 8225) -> 0.2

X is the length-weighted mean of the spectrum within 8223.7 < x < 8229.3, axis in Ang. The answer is 10.7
